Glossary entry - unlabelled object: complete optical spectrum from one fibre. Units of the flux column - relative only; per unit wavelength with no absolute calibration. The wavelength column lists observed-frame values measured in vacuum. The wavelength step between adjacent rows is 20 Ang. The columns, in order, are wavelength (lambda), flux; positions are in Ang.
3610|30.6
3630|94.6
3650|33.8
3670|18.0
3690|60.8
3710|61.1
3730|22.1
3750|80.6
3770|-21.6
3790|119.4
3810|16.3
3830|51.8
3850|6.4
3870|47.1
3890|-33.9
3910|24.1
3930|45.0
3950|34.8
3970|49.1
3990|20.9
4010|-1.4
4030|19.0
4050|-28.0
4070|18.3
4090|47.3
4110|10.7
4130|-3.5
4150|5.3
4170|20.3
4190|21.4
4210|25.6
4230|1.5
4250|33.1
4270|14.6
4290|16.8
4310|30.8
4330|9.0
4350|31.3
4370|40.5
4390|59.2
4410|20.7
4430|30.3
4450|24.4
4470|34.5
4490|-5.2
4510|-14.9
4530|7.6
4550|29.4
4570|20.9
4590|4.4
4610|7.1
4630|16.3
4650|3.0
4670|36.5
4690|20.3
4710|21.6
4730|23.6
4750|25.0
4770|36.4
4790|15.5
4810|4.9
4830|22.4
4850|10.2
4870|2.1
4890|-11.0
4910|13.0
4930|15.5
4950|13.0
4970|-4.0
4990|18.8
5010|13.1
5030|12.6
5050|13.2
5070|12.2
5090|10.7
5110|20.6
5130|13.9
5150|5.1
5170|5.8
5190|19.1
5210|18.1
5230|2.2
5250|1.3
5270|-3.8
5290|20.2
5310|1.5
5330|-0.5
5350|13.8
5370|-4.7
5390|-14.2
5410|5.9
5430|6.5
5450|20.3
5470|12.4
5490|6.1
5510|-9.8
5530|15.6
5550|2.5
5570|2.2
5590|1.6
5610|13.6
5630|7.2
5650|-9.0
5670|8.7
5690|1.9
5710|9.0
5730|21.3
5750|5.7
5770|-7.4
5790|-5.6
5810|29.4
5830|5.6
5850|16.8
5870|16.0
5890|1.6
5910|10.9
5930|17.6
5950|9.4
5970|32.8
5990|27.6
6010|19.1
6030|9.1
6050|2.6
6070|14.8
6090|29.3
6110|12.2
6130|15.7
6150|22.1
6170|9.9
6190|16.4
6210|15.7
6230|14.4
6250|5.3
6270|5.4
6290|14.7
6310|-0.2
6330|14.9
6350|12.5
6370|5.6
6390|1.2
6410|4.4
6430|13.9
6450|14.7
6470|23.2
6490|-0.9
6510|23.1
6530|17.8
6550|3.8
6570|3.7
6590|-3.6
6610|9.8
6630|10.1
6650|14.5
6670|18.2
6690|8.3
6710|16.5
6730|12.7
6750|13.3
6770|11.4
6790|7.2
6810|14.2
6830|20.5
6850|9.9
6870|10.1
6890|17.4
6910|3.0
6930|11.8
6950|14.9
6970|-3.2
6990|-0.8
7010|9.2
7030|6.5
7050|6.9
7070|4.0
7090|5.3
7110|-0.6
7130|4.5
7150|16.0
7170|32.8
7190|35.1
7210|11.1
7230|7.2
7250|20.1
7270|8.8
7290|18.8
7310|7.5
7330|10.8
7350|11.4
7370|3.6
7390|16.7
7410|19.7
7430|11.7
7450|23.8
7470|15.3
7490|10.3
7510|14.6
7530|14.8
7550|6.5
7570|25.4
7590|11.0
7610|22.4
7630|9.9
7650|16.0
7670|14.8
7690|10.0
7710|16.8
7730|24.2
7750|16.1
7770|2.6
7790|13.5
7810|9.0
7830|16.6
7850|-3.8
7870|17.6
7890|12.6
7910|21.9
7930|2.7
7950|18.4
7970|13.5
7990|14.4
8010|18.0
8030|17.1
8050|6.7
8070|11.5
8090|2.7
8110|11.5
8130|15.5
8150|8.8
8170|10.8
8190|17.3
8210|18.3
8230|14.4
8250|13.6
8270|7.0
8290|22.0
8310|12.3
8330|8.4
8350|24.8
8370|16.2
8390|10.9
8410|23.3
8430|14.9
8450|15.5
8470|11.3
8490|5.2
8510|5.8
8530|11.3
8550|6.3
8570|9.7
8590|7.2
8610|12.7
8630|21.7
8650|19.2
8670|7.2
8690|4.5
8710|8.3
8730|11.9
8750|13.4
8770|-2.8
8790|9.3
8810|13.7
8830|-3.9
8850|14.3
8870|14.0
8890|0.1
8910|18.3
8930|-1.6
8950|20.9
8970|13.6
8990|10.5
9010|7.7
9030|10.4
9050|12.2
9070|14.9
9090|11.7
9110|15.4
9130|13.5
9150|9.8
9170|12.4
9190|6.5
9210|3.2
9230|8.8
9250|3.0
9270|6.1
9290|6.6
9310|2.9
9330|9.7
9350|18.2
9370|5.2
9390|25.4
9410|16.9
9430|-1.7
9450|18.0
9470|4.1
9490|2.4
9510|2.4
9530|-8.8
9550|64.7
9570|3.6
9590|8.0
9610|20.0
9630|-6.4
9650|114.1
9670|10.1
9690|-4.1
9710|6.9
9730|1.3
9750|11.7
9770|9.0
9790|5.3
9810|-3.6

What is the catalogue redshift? 0.926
